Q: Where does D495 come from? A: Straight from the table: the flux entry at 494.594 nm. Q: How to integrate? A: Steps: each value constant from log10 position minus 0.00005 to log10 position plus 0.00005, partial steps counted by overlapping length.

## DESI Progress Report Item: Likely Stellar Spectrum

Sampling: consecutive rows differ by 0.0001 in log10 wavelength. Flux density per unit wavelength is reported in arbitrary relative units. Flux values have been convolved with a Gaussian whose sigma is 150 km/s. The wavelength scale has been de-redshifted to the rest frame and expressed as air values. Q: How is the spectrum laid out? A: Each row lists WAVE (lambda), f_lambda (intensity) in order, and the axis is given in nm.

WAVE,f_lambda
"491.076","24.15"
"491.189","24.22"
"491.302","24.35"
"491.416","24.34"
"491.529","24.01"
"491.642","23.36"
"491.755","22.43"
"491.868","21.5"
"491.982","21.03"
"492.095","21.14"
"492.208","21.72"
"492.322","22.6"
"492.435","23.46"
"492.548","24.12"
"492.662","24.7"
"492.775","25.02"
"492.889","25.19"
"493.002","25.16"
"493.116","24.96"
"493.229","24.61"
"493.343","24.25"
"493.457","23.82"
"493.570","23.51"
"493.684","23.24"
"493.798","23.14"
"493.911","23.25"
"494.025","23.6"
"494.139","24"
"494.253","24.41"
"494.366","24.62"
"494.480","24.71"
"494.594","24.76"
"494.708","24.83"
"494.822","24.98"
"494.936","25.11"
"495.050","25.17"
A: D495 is 24.76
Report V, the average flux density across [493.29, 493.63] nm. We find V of 23.8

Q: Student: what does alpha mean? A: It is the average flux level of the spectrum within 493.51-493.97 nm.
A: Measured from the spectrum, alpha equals 23.3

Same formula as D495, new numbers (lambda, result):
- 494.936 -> 25.11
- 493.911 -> 23.25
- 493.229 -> 24.61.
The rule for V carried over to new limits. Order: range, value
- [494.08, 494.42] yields 24.4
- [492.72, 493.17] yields 25.1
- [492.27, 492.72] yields 23.8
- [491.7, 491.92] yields 22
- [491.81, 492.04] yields 21.3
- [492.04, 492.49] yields 22.2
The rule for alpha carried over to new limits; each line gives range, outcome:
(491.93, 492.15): 21.1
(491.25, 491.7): 24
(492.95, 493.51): 24.5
